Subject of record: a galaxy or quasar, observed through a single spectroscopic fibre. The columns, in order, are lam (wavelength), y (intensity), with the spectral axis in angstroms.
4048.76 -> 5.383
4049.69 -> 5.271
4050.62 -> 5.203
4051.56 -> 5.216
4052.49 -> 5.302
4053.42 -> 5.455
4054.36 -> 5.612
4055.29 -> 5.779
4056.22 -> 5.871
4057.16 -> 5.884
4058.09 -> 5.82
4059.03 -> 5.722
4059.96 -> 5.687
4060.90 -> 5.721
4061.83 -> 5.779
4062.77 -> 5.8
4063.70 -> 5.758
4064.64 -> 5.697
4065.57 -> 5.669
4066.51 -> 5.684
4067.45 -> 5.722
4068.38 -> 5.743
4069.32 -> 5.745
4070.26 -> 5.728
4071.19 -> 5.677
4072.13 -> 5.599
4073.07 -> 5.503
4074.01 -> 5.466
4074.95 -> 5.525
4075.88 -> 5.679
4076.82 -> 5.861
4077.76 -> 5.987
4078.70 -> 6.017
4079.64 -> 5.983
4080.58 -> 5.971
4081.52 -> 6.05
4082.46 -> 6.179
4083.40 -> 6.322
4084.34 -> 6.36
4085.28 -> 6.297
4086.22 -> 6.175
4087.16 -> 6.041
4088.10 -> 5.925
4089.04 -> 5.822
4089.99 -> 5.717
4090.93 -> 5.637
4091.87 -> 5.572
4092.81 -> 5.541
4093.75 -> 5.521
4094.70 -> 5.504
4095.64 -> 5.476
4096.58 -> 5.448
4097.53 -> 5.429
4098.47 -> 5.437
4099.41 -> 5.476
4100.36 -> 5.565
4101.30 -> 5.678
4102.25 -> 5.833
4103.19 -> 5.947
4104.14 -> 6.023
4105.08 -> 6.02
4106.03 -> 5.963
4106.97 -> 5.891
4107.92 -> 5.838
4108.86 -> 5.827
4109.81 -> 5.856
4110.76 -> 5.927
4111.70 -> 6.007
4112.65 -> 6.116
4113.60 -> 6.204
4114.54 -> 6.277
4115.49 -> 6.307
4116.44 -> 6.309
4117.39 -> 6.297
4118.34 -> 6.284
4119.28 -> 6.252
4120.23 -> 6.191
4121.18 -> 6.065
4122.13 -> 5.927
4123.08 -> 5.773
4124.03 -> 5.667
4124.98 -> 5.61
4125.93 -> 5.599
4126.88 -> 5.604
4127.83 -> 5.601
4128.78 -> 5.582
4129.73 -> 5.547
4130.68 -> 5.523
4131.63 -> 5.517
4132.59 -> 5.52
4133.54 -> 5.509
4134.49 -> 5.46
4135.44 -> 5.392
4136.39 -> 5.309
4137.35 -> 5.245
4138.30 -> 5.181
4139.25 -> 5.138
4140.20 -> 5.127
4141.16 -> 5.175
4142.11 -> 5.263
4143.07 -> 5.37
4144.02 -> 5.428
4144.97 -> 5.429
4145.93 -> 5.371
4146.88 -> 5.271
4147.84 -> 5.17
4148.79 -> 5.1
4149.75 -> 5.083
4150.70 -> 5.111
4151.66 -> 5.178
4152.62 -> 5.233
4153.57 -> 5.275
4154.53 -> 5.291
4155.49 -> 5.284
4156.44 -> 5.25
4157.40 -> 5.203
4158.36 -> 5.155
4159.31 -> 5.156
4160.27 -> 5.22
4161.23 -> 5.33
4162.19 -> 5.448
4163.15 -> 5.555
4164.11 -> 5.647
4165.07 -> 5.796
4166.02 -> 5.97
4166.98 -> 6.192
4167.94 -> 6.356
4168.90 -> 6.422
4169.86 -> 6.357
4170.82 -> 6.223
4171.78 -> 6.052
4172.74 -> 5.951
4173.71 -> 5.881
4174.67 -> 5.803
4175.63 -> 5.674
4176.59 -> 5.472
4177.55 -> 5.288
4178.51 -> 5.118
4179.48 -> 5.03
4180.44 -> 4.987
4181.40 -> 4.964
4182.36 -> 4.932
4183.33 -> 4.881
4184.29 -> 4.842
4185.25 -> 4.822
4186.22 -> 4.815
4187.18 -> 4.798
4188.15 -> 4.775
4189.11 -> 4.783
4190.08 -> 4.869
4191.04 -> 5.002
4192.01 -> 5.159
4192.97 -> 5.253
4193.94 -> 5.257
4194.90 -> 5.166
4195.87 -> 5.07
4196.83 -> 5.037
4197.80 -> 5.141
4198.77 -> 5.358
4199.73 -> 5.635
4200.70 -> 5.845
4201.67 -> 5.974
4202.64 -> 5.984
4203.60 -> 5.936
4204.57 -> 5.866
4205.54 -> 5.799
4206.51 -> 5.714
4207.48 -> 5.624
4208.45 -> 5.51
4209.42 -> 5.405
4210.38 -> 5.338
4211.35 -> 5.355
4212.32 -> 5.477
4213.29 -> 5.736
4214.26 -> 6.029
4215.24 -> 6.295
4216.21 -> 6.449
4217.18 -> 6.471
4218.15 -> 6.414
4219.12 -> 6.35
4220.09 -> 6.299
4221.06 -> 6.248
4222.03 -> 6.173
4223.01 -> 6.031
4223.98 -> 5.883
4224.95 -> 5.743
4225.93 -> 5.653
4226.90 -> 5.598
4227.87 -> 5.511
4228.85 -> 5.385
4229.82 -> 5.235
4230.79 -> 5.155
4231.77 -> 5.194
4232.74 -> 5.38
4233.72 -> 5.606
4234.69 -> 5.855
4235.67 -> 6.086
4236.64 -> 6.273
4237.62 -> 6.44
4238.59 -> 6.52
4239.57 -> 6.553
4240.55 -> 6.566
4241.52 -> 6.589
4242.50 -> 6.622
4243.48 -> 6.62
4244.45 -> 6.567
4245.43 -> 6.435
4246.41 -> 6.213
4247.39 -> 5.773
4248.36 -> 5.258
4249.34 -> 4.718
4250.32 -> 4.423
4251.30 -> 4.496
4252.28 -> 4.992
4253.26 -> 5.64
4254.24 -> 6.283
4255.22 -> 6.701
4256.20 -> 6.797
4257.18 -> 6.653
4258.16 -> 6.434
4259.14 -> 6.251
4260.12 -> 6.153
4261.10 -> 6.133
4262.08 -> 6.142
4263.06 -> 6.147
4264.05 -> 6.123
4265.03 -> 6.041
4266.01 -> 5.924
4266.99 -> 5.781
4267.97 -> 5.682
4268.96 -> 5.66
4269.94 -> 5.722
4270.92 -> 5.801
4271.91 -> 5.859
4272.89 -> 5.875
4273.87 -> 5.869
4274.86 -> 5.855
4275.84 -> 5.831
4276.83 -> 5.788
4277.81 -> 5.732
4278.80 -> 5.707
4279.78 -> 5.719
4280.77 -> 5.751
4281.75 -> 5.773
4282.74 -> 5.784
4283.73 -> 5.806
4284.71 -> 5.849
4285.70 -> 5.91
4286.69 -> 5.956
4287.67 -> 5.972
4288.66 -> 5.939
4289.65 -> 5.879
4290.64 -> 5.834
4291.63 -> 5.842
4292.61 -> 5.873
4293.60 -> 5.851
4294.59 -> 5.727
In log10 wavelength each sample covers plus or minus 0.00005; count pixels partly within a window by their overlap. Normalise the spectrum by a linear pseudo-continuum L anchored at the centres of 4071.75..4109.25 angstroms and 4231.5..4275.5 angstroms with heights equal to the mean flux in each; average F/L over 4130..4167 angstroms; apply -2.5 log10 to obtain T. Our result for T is 0.10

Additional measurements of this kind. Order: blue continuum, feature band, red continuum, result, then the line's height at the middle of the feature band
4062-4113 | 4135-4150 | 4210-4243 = 0.12 mag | 5.86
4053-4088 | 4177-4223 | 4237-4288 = 0.08 mag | 5.92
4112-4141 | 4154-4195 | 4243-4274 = 0.08 mag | 5.8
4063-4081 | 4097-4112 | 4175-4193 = -0.05 mag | 5.53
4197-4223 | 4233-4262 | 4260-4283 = -0.03 mag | 5.86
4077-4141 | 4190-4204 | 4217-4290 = 0.09 mag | 5.87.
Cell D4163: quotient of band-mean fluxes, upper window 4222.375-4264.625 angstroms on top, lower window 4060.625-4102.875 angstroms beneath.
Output 1.03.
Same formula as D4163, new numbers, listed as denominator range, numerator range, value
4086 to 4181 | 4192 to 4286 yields 1.04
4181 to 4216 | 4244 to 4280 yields 1.10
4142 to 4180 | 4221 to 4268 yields 1.08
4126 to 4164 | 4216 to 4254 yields 1.10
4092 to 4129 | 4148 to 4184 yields 0.94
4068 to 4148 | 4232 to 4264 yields 1.05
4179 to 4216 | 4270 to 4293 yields 1.09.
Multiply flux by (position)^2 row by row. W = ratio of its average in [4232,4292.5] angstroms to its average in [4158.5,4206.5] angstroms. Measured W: 1.1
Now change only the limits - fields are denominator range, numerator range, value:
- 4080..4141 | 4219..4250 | 1.09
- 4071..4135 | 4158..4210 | 0.97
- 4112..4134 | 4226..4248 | 1.08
